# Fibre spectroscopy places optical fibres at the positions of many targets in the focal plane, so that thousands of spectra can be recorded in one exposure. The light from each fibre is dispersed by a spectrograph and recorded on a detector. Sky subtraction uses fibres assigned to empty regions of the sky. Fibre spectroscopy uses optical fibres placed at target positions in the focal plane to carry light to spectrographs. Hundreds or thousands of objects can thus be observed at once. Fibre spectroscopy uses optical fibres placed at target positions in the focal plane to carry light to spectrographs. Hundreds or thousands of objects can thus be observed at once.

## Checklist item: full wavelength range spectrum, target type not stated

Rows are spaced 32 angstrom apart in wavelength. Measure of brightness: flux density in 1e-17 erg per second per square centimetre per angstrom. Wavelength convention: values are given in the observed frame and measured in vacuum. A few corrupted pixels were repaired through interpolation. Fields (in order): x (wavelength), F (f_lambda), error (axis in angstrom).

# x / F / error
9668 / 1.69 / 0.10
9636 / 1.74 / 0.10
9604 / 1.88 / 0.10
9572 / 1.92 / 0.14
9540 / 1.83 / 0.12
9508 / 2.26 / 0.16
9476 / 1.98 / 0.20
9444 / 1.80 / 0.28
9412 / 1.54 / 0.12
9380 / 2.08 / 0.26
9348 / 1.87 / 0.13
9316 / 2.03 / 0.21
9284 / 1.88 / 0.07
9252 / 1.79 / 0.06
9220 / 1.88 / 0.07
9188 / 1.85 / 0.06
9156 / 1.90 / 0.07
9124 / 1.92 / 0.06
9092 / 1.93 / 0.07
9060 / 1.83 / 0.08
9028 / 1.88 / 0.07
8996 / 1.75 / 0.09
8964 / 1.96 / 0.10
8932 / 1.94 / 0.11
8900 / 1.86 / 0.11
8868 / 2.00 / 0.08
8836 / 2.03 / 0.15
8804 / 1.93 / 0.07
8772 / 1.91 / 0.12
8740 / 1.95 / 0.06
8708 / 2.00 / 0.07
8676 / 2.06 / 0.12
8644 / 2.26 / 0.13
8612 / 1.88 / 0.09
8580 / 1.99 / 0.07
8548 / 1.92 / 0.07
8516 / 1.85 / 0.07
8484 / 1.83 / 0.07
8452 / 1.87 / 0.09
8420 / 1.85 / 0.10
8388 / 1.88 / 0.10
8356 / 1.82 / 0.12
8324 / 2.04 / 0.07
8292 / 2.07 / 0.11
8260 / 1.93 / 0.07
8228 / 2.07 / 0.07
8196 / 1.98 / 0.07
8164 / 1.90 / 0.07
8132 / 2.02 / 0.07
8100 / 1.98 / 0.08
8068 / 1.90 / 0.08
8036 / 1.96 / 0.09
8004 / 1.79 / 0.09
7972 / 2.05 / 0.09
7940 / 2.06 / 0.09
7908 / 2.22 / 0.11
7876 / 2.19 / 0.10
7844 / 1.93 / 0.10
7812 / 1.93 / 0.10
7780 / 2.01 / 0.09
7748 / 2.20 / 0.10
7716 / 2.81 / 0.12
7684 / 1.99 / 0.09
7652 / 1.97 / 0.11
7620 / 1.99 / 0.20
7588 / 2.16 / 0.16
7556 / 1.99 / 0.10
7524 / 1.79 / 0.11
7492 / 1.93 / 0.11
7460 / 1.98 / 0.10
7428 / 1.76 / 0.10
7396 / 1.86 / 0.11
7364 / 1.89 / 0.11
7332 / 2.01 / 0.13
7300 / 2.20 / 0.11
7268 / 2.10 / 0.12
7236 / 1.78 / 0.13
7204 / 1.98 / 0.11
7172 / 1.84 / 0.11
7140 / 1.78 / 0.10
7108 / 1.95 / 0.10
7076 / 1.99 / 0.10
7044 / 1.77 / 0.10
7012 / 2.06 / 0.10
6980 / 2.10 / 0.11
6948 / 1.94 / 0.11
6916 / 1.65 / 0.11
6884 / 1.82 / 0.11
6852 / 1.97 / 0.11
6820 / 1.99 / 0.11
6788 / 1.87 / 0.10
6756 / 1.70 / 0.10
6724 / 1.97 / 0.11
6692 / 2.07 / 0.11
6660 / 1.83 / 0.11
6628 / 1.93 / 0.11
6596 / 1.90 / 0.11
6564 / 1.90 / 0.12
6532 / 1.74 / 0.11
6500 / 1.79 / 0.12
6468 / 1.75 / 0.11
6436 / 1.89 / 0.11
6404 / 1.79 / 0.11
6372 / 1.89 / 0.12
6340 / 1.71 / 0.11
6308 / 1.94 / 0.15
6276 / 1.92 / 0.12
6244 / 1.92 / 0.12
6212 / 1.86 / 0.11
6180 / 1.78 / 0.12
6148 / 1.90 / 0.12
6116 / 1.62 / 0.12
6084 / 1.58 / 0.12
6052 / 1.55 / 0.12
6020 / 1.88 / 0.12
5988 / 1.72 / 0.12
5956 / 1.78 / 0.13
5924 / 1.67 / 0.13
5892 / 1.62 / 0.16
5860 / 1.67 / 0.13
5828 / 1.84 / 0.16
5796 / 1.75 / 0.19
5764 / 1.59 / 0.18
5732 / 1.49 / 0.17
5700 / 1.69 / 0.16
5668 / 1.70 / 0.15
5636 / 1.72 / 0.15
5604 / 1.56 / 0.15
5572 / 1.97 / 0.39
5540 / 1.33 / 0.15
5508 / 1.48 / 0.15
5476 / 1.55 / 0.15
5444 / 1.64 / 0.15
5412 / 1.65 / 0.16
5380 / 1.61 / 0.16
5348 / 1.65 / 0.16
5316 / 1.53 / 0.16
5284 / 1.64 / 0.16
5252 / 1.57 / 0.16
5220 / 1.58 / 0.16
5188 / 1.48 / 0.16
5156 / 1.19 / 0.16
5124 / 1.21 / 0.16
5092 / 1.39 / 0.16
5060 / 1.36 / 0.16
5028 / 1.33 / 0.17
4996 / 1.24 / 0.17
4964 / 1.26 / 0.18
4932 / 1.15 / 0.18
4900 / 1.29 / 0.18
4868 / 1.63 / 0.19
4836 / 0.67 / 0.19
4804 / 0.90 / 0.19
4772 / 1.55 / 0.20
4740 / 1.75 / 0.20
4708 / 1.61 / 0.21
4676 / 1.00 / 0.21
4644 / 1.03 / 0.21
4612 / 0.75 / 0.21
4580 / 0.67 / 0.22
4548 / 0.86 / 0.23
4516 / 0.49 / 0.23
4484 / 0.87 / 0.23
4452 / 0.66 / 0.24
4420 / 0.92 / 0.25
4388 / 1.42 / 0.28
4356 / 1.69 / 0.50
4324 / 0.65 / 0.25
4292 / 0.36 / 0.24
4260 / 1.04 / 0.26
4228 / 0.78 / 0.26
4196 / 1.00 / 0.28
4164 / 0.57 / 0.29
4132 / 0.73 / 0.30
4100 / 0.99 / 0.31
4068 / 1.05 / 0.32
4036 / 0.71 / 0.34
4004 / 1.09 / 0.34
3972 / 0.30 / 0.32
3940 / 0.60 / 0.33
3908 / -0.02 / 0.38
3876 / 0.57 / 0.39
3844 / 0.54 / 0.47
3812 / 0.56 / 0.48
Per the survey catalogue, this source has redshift 0.17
